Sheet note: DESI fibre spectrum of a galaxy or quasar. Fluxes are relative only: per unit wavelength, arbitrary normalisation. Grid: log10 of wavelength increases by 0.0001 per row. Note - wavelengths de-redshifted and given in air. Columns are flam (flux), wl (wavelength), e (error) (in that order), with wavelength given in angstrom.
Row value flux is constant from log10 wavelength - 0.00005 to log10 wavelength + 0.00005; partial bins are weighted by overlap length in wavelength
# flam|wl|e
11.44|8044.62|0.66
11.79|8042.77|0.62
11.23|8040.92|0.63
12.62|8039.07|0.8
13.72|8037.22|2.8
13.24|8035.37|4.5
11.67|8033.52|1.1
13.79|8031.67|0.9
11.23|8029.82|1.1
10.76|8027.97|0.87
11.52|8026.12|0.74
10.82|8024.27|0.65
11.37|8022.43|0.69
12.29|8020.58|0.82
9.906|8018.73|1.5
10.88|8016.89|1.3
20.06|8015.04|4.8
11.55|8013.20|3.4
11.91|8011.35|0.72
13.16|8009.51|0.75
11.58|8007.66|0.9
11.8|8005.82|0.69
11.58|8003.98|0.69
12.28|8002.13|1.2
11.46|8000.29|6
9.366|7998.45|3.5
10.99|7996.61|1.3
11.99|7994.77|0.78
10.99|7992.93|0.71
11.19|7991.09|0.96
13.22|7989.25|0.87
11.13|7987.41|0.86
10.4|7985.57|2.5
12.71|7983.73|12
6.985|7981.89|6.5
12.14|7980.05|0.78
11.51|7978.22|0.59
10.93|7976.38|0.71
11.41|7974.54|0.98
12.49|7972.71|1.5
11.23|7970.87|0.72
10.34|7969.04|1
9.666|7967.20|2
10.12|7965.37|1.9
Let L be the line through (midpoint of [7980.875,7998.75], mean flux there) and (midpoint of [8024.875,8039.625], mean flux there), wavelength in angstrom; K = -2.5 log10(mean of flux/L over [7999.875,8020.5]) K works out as -0.07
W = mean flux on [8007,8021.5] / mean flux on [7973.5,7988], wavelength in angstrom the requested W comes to 1.16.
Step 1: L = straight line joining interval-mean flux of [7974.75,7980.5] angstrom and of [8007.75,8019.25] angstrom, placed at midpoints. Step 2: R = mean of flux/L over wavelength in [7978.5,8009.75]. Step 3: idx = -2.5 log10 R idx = 0.08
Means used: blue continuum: 11.5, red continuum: 12.9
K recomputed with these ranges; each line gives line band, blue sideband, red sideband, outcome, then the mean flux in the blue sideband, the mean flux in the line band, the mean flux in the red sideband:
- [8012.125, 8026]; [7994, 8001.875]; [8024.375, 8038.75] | -0.05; 11.1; 12.4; 12.2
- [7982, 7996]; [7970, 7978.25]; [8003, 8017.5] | 0.06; 11.5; 11.4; 12.9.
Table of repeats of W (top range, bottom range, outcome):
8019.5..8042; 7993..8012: 1.04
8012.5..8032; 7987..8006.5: 1.06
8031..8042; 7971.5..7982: 1.13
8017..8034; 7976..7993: 1.03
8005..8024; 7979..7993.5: 1.12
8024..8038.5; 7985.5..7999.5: 1.08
